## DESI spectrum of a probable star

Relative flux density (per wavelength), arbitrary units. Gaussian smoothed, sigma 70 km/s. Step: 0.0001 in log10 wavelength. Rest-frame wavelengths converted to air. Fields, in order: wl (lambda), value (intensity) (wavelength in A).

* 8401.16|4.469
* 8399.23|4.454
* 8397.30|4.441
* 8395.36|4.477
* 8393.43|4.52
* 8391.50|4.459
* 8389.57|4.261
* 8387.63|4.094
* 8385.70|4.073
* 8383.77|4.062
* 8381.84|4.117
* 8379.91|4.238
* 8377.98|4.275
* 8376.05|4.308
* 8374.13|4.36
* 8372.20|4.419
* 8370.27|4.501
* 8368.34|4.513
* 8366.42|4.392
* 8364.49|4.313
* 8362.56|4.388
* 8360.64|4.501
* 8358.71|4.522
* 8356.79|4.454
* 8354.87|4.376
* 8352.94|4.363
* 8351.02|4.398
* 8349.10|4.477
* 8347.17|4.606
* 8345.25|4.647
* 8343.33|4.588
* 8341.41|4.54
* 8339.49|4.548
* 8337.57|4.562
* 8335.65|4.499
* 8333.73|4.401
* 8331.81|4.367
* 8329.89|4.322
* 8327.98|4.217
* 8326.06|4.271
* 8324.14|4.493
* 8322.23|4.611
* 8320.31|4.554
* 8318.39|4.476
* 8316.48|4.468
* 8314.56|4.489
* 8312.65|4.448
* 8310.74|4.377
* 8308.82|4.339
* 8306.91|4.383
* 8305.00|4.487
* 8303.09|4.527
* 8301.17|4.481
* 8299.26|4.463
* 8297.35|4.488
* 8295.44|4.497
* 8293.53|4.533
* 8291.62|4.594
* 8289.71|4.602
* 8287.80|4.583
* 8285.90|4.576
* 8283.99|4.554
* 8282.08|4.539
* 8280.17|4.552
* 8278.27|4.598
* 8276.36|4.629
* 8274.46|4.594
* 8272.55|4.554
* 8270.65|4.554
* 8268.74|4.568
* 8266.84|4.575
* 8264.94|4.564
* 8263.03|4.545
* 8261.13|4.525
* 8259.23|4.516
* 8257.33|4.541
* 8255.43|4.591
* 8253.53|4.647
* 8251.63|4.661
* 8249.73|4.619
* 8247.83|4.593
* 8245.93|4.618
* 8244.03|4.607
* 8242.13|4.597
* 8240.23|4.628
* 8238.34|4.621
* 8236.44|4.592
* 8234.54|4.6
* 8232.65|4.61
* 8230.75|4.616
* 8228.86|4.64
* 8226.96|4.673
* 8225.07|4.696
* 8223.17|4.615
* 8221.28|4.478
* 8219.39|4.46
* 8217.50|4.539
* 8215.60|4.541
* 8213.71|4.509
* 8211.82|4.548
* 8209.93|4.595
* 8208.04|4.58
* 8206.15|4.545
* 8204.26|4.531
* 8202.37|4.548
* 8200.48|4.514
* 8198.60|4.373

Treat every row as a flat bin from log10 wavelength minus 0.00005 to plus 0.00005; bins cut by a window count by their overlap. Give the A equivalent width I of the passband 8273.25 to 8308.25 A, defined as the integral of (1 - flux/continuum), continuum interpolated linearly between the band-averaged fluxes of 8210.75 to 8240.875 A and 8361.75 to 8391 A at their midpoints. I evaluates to -0.6 A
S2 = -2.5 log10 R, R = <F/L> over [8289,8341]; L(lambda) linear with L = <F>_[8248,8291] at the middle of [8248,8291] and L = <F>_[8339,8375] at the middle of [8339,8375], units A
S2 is 0.01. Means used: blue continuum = 4.58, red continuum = 4.47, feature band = 4.46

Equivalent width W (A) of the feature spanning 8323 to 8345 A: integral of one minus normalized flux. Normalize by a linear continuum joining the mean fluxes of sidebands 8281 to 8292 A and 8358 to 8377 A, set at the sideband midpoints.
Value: 0.2 A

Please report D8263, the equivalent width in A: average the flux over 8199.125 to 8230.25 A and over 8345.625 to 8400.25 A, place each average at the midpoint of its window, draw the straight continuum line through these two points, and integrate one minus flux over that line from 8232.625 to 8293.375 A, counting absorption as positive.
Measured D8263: -1.1 A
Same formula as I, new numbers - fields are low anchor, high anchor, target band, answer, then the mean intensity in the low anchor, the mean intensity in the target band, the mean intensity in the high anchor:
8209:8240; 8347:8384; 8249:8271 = -0.2 A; 4.58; 4.58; 4.38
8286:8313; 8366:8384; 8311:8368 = -0.7 A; 4.49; 4.46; 4.33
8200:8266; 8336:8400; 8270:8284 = -0.2 A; 4.58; 4.57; 4.4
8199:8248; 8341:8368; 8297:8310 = 0.2 A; 4.58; 4.45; 4.47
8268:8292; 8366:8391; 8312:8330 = 0.1 A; 4.58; 4.44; 4.28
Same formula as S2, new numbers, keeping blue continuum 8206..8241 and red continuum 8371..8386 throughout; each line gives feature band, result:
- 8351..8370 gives -0.04 mag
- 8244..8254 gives -0.02 mag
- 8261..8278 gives -0.02 mag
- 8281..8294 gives -0.03 mag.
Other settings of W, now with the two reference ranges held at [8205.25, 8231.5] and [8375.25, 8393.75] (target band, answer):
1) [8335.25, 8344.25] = -0.5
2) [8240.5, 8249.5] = -0.2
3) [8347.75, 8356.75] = -0.3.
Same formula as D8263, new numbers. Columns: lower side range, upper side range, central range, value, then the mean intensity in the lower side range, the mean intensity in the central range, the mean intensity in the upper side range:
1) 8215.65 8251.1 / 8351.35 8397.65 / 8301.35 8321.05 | 0.0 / 4.6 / 4.45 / 4.35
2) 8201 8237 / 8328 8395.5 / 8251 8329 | -0.6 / 4.57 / 4.52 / 4.4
